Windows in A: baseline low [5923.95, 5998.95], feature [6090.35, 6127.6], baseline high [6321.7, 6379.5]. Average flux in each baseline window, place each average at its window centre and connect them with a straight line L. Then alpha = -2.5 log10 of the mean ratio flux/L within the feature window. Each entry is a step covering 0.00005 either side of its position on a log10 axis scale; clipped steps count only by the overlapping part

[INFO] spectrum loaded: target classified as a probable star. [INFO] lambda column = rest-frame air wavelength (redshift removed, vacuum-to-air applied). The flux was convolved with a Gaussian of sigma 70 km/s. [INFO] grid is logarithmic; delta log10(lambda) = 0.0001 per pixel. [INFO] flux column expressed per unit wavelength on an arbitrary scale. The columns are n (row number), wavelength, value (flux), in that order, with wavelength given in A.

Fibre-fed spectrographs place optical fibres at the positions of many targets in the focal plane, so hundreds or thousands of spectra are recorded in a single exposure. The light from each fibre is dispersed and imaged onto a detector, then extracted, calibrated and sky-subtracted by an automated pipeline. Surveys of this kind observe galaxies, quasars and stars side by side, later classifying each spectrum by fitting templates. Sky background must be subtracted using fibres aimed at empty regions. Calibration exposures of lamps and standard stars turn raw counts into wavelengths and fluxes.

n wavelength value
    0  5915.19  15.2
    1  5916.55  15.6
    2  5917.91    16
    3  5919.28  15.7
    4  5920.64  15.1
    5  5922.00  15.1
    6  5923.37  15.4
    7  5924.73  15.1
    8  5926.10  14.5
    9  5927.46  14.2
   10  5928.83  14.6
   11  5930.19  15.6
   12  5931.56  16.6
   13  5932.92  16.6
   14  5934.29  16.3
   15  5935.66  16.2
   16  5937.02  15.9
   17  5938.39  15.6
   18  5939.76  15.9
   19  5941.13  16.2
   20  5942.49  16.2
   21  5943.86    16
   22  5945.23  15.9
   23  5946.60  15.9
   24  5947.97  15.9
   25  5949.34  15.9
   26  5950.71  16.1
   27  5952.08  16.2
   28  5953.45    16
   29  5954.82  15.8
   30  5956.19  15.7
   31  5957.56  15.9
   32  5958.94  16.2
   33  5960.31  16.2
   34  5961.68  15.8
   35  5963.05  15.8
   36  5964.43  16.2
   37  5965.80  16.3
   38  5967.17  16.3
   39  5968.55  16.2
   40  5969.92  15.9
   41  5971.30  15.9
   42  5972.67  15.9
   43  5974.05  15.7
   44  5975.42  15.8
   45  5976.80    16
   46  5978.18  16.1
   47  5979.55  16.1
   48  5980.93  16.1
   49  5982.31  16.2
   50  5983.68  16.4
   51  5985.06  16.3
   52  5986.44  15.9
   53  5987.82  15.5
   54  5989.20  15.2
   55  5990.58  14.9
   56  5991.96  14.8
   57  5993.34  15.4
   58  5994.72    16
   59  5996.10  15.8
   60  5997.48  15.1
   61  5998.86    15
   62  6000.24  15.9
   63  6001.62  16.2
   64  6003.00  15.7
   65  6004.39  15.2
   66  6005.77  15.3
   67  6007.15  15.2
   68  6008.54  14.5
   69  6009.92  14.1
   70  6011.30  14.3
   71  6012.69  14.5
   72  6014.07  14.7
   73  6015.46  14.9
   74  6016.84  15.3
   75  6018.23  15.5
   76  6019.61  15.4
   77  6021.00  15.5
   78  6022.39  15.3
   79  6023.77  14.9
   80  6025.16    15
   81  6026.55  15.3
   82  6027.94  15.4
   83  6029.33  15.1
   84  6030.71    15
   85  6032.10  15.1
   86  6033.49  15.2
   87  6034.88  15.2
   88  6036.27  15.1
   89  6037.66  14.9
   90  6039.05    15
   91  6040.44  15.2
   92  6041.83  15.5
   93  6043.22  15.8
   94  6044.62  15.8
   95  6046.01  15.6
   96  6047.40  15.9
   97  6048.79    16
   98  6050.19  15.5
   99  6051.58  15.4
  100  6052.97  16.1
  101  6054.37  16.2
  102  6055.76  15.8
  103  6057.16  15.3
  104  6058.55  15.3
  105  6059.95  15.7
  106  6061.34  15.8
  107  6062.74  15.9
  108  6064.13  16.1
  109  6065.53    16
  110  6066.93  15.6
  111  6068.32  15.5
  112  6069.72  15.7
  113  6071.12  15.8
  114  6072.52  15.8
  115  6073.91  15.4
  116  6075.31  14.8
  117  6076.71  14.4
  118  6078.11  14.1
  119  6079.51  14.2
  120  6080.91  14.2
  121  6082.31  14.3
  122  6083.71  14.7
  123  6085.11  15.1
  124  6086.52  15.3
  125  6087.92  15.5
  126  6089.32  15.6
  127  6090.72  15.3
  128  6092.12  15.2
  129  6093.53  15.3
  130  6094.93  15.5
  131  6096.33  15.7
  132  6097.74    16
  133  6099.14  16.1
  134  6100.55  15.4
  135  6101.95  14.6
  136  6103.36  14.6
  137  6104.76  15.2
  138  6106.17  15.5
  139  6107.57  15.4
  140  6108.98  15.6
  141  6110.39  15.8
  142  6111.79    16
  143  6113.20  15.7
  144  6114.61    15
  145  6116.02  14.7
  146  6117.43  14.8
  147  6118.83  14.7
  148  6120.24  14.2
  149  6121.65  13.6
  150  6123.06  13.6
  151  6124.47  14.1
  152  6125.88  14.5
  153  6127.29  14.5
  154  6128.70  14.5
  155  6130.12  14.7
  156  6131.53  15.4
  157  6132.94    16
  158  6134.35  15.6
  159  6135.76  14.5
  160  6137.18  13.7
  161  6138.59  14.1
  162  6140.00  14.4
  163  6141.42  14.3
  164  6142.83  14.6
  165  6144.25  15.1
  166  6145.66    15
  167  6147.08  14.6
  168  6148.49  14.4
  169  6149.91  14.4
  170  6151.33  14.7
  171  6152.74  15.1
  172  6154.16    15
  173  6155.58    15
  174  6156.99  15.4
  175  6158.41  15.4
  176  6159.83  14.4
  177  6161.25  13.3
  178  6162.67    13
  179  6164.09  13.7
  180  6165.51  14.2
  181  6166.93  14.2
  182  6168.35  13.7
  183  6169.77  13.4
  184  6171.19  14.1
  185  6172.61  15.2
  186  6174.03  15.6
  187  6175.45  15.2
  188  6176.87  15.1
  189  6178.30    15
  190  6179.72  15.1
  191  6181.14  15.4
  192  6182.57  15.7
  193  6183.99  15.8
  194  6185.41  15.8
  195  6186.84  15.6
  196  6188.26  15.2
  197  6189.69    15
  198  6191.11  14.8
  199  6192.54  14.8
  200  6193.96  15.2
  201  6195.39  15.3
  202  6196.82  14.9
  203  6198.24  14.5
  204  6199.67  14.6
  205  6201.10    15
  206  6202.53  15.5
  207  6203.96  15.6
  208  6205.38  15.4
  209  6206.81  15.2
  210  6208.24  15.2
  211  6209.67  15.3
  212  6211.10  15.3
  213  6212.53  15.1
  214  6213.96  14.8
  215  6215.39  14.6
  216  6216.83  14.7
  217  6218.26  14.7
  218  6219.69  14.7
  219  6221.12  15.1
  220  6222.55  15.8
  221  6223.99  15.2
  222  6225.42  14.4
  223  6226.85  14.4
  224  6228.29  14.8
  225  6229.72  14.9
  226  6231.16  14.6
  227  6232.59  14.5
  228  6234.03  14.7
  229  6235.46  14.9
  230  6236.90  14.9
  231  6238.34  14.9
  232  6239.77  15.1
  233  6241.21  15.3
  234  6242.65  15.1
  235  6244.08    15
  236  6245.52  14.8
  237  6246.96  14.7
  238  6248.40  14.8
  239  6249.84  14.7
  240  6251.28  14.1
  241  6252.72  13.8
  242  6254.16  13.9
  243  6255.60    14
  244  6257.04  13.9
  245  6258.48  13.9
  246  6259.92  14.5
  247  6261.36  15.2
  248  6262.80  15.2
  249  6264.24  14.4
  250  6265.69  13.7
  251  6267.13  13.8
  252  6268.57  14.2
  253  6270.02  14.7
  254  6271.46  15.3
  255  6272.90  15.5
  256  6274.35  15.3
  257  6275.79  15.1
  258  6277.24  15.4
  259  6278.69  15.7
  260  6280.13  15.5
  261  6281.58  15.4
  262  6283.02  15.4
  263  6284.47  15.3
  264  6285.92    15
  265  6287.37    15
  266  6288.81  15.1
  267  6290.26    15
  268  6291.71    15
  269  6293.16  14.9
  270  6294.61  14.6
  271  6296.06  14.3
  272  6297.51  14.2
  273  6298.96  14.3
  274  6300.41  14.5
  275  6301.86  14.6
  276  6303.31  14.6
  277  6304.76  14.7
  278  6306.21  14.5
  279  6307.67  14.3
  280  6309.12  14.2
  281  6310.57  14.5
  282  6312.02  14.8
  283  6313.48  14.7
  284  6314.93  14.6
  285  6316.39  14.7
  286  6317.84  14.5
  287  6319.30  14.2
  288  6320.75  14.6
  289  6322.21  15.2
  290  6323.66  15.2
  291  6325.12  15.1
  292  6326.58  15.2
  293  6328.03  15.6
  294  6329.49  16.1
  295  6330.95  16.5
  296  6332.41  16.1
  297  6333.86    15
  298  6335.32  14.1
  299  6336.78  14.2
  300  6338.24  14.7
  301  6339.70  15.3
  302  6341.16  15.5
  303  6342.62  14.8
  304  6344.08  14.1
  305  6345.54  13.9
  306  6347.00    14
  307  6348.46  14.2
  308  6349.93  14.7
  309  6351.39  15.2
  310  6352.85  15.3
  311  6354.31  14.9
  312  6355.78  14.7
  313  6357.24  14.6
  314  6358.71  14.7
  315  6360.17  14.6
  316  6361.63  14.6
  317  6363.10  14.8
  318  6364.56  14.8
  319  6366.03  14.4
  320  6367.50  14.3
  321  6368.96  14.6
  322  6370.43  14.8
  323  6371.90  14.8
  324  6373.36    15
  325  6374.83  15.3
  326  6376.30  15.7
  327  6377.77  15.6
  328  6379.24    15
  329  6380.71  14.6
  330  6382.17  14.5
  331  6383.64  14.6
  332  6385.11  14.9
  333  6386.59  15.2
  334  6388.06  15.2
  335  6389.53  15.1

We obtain 0.03 mag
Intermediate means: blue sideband 15.8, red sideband 14.9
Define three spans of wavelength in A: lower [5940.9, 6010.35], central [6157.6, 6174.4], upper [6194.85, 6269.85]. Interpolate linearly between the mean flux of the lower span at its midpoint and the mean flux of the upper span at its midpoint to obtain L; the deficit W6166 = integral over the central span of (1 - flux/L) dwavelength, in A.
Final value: 1.0 A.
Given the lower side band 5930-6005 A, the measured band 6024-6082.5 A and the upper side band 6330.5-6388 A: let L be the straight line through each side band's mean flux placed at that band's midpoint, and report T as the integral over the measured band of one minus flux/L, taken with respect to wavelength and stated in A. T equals 1.1 A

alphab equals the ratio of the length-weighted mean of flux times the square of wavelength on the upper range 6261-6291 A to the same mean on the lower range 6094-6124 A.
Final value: 1.0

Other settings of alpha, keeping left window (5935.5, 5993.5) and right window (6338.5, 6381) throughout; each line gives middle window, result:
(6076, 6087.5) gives 0.07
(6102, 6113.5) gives 0.01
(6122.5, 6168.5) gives 0.06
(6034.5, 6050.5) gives 0.02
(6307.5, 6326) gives 0.02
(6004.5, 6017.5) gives 0.07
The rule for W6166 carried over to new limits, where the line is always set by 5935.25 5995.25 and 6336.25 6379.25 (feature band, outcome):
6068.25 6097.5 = 0.85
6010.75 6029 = 0.78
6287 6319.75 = 0.72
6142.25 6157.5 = 0.53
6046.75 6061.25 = -0.06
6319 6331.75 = -0.41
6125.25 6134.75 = 0.26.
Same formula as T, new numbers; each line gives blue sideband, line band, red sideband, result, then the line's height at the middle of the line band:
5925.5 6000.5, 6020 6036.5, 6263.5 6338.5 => 0.49 A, 15.6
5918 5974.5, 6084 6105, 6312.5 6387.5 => 0.16 A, 15.5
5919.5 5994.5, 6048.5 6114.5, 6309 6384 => 0.44 A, 15.5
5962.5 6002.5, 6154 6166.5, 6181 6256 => 0.67 A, 15.2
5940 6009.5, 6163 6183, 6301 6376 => 0.81 A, 15.3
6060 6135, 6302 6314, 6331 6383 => 0.27 A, 14.9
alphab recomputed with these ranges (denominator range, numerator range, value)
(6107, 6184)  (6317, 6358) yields 1.08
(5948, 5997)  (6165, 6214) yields 1.02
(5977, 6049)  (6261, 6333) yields 1.06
